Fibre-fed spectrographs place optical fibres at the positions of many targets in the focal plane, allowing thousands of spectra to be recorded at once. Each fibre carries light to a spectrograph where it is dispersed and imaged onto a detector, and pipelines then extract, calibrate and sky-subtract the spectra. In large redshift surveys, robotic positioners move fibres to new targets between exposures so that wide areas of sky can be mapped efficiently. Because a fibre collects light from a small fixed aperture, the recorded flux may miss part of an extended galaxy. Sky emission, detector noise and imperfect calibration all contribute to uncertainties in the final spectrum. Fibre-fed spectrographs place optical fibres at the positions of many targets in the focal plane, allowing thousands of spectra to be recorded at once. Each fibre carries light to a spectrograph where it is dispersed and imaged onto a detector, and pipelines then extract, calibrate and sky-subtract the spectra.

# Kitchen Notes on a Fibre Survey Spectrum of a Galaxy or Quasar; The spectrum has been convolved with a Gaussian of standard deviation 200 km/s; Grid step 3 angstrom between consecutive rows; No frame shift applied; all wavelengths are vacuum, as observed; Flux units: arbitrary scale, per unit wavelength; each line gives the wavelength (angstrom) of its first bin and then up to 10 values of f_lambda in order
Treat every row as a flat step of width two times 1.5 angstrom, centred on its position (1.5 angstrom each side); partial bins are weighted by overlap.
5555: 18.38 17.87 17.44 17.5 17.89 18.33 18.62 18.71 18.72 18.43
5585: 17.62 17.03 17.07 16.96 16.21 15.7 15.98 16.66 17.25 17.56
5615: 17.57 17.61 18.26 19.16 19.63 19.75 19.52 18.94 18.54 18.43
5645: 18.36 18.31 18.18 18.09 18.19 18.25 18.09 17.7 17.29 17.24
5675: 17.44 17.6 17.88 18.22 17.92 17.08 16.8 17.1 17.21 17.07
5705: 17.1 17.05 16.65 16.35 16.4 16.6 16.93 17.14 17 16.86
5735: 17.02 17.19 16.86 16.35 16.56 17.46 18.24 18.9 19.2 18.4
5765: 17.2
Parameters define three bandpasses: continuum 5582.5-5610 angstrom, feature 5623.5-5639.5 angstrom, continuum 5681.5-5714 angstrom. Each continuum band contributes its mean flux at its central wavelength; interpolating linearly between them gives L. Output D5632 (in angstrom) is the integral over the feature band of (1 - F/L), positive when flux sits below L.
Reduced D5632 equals -2.3 angstrom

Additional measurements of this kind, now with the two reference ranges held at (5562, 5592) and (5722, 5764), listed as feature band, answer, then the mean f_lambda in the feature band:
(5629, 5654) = -1.28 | 18.7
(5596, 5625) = 1.14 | 17.2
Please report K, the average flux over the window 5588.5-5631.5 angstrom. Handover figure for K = 17.5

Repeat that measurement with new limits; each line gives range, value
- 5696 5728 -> 16.9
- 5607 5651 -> 18.5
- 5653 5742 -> 17.3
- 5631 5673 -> 18.3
